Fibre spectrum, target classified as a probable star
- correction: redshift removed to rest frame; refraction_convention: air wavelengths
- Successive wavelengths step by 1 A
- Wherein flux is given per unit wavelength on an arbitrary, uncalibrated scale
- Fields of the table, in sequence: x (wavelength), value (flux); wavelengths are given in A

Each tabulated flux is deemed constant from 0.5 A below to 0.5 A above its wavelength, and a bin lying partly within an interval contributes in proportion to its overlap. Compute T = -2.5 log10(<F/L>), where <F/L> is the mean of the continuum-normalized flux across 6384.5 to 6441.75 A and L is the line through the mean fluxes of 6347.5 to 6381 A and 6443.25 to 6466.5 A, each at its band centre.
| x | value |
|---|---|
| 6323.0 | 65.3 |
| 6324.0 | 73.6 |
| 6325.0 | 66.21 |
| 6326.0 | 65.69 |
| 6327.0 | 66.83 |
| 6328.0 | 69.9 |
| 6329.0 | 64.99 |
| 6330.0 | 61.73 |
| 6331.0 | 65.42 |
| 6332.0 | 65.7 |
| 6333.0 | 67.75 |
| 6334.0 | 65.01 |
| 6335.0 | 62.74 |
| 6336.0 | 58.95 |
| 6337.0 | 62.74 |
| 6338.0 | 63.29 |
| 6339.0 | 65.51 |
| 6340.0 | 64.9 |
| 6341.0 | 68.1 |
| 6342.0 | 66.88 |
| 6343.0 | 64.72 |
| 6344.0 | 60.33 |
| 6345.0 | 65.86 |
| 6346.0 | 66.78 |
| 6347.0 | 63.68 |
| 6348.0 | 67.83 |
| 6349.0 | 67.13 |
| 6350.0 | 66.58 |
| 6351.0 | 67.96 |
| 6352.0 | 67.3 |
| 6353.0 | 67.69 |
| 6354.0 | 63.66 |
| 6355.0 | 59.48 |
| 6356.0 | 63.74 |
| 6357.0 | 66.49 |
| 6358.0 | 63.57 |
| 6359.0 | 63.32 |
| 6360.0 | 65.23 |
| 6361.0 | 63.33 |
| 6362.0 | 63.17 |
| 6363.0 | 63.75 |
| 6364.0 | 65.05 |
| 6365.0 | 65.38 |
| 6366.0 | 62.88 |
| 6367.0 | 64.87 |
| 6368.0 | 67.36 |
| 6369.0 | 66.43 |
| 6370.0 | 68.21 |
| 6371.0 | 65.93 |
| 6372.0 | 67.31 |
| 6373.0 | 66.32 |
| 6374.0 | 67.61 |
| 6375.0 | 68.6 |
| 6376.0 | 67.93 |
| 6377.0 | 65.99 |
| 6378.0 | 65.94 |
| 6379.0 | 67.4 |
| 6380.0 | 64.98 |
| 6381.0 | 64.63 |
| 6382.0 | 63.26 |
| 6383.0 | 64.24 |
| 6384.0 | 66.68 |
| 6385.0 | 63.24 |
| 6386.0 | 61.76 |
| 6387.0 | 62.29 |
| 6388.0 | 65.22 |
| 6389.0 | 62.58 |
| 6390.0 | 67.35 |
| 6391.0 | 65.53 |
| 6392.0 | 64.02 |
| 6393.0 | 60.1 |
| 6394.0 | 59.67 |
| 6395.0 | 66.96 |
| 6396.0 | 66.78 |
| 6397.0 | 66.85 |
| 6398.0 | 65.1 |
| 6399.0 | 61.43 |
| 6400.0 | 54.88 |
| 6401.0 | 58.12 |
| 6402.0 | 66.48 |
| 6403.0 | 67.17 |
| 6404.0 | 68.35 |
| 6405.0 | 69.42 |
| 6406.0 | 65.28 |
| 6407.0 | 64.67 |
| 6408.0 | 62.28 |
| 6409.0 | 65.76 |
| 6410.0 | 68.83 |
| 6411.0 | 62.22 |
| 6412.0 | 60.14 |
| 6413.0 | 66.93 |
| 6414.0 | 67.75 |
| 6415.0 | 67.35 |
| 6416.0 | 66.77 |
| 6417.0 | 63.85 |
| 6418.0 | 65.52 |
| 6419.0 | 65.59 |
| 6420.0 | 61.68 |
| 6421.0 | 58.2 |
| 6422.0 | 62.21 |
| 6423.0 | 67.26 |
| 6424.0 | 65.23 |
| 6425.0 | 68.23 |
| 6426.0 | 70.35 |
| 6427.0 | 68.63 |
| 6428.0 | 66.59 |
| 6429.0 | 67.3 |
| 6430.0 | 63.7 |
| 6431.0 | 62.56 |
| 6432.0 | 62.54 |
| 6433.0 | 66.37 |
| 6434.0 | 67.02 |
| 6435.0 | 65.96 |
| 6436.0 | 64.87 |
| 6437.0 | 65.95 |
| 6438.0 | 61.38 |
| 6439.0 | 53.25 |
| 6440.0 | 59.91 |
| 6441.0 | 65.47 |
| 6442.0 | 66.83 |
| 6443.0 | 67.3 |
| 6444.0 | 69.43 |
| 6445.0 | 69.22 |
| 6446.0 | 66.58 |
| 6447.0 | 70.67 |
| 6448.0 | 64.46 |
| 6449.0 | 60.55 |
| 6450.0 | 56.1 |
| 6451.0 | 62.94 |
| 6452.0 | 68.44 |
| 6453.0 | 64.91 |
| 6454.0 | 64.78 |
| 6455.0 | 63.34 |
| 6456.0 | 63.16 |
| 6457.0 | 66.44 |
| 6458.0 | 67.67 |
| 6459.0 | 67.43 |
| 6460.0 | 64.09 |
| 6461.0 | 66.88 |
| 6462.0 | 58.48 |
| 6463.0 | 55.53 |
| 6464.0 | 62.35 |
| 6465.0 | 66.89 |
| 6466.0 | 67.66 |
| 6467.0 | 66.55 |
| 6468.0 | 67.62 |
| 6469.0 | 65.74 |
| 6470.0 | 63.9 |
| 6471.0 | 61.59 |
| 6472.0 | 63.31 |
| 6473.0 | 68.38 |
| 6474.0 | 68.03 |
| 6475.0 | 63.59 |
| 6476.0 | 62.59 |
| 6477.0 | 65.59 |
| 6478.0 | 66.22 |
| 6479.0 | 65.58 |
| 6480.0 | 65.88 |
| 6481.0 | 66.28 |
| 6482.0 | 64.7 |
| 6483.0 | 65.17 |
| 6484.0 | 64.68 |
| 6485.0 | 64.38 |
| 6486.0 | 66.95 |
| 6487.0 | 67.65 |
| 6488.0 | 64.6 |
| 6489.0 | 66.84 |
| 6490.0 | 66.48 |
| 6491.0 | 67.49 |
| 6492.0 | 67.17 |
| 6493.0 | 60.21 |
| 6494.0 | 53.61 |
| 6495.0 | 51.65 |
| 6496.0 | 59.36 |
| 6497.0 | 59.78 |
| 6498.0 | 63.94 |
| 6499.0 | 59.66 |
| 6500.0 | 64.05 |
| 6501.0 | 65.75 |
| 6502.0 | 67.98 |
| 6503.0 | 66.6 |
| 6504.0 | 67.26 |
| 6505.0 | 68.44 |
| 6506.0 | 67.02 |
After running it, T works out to 0.01 mag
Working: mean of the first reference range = 65.7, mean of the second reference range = 64.7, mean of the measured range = 64.4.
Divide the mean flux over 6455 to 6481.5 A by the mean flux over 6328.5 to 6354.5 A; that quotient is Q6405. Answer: 1.0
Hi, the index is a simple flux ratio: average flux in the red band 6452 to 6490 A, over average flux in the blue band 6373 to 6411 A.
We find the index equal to 1.00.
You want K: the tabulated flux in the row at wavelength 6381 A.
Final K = 64.63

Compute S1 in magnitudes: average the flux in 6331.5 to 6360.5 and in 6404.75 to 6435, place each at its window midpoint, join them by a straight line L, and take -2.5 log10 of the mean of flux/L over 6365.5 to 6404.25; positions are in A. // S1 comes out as 0.00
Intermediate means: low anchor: 64.9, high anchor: 65.3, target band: 64.9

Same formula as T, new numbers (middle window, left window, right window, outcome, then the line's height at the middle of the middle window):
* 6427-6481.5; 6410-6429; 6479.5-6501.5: -0.01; 64.5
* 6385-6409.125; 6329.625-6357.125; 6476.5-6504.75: 0.01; 64.6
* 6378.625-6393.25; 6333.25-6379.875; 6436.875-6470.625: 0.01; 65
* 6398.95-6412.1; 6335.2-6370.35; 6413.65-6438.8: 0.02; 65.1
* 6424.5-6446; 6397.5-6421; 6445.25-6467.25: -0.02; 64.4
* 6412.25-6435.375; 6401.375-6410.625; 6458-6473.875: 0.01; 65.8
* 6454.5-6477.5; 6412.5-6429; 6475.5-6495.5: 0.00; 64.7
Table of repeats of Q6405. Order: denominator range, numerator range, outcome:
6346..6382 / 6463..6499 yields 0.98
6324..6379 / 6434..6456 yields 0.98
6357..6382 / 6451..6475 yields 0.99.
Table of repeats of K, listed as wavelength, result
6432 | 62.54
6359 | 63.32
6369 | 66.43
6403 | 67.17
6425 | 68.23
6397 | 66.85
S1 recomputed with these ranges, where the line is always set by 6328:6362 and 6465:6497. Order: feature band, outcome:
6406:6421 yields 0.00 mag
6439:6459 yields -0.01 mag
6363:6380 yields -0.03 mag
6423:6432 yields -0.03 mag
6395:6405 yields 0.01 mag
